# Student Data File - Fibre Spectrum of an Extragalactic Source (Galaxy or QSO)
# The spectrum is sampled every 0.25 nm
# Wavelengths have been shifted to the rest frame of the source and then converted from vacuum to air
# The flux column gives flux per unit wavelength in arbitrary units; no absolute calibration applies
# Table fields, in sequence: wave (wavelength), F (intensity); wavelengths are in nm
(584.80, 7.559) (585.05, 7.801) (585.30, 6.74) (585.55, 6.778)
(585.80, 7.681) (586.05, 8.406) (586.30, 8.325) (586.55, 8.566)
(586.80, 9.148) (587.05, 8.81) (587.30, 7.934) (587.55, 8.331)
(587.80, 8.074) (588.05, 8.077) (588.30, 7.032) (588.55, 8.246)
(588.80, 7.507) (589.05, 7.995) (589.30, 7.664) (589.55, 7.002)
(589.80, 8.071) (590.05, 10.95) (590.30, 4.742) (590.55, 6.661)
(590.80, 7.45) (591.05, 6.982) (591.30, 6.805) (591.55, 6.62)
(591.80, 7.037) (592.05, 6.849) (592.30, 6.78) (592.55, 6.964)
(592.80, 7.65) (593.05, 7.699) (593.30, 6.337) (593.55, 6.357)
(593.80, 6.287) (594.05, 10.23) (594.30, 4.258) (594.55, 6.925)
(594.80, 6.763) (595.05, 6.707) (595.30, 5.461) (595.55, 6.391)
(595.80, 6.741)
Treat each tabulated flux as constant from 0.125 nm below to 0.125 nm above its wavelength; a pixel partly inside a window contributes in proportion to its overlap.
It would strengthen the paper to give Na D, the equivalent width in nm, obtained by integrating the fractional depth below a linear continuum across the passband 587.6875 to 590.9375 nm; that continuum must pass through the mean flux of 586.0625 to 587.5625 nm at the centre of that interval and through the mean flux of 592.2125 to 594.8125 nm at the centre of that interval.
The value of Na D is 0.12 nm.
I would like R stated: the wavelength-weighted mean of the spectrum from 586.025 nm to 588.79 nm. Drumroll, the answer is 8.23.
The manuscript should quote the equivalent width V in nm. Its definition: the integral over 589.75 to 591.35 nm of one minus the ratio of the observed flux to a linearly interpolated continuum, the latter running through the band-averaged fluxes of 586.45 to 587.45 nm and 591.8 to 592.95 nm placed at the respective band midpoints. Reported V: 0.05 nm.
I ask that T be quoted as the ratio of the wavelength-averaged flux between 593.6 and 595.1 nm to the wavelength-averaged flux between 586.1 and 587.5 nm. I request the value 0.80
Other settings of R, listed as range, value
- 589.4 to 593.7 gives 7.11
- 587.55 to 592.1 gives 7.47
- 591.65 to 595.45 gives 6.82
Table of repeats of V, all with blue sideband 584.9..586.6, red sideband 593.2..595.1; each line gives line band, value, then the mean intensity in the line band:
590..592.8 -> 0.025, 7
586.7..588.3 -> -0.162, 8.28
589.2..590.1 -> -0.121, 8.23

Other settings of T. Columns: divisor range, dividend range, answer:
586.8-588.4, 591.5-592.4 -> 0.84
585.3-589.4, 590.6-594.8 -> 0.87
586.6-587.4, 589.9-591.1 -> 0.86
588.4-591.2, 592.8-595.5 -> 0.89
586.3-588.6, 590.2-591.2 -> 0.79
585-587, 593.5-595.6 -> 0.83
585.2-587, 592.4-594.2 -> 0.91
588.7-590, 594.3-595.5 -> 0.79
